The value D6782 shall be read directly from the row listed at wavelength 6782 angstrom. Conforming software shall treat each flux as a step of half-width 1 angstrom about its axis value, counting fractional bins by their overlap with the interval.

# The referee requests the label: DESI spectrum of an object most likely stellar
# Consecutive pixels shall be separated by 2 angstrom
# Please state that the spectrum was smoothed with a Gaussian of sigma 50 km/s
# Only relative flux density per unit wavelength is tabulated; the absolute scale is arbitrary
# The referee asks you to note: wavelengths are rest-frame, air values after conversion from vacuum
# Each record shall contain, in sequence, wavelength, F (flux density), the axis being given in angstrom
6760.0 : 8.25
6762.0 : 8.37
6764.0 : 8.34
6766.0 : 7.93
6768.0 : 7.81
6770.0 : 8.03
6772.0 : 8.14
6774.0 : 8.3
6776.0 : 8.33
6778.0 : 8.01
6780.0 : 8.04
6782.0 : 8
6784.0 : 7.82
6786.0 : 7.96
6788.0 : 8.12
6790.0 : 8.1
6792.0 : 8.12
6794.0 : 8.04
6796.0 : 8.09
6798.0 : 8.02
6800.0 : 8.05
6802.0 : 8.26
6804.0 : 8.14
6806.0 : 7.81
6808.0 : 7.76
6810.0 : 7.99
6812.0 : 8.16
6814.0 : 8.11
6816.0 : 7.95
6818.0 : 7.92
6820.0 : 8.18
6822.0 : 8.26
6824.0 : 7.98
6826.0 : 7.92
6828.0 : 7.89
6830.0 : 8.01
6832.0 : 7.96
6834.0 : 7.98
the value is 8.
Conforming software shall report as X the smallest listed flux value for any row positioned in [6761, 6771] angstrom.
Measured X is 7.81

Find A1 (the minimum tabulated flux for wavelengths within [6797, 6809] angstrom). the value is 7.76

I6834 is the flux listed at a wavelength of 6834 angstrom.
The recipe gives 7.98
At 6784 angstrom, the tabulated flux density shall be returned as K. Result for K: 7.82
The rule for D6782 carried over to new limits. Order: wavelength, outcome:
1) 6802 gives 8.26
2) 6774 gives 8.3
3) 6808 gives 7.76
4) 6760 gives 8.25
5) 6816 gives 7.95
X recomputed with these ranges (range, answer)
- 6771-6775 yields 8.14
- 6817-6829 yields 7.89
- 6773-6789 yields 7.82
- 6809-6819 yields 7.92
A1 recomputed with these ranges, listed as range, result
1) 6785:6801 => 7.96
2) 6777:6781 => 8.01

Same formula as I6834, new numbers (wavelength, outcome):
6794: 8.04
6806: 7.81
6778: 8.01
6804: 8.14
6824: 7.98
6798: 8.02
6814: 8.11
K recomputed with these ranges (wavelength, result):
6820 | 8.18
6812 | 8.16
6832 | 7.96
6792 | 8.12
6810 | 7.99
